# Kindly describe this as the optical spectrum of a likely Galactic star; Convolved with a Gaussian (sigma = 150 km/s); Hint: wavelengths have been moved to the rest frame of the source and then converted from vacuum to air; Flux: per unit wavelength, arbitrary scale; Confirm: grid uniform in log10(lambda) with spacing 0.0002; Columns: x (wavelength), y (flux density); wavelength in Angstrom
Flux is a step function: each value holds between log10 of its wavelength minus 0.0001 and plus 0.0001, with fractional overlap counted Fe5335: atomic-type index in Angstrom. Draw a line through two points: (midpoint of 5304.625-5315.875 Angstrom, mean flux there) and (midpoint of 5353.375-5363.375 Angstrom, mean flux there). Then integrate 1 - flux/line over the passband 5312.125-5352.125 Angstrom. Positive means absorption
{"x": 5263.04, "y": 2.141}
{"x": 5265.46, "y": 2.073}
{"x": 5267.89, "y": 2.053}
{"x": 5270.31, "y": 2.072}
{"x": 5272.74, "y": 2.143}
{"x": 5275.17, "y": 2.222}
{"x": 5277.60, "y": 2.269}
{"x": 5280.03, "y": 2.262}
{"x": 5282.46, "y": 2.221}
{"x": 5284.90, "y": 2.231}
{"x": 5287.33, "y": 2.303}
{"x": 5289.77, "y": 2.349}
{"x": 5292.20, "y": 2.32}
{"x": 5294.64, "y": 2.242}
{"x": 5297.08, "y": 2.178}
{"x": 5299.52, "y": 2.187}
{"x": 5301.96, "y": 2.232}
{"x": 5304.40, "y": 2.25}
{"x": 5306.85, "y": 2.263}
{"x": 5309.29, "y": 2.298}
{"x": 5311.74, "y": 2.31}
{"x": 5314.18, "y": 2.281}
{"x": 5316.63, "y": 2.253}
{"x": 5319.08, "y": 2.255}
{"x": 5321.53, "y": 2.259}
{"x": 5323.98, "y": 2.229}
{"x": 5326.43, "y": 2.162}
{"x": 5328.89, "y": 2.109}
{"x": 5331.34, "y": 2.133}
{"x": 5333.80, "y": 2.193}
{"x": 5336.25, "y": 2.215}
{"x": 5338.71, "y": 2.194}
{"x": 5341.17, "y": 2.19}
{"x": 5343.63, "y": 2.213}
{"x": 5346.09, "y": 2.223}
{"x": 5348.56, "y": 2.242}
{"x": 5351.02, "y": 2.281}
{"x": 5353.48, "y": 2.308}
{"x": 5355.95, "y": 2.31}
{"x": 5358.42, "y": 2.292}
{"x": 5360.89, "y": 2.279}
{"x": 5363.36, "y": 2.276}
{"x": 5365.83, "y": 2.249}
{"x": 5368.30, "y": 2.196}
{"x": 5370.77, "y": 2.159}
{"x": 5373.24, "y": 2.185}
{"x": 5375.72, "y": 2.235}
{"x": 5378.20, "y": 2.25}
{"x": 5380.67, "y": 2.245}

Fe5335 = 1.2 Angstrom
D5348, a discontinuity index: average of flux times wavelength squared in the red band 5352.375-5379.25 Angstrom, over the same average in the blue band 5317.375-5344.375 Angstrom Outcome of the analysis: 1.0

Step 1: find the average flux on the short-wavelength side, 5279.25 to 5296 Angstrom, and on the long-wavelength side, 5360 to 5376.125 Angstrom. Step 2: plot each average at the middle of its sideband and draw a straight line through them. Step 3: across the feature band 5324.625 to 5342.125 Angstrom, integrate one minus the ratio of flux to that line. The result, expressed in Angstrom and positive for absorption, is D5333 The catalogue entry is 0.57 Angstrom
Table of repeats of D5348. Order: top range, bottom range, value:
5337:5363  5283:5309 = 1.02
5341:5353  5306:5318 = 0.99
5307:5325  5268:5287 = 1.05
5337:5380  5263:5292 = 1.05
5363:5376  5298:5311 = 1.01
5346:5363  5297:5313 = 1.03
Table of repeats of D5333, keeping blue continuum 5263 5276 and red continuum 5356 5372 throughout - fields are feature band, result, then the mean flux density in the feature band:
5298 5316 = -0.8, 2.26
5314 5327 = -0.3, 2.24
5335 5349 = 0.0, 2.21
